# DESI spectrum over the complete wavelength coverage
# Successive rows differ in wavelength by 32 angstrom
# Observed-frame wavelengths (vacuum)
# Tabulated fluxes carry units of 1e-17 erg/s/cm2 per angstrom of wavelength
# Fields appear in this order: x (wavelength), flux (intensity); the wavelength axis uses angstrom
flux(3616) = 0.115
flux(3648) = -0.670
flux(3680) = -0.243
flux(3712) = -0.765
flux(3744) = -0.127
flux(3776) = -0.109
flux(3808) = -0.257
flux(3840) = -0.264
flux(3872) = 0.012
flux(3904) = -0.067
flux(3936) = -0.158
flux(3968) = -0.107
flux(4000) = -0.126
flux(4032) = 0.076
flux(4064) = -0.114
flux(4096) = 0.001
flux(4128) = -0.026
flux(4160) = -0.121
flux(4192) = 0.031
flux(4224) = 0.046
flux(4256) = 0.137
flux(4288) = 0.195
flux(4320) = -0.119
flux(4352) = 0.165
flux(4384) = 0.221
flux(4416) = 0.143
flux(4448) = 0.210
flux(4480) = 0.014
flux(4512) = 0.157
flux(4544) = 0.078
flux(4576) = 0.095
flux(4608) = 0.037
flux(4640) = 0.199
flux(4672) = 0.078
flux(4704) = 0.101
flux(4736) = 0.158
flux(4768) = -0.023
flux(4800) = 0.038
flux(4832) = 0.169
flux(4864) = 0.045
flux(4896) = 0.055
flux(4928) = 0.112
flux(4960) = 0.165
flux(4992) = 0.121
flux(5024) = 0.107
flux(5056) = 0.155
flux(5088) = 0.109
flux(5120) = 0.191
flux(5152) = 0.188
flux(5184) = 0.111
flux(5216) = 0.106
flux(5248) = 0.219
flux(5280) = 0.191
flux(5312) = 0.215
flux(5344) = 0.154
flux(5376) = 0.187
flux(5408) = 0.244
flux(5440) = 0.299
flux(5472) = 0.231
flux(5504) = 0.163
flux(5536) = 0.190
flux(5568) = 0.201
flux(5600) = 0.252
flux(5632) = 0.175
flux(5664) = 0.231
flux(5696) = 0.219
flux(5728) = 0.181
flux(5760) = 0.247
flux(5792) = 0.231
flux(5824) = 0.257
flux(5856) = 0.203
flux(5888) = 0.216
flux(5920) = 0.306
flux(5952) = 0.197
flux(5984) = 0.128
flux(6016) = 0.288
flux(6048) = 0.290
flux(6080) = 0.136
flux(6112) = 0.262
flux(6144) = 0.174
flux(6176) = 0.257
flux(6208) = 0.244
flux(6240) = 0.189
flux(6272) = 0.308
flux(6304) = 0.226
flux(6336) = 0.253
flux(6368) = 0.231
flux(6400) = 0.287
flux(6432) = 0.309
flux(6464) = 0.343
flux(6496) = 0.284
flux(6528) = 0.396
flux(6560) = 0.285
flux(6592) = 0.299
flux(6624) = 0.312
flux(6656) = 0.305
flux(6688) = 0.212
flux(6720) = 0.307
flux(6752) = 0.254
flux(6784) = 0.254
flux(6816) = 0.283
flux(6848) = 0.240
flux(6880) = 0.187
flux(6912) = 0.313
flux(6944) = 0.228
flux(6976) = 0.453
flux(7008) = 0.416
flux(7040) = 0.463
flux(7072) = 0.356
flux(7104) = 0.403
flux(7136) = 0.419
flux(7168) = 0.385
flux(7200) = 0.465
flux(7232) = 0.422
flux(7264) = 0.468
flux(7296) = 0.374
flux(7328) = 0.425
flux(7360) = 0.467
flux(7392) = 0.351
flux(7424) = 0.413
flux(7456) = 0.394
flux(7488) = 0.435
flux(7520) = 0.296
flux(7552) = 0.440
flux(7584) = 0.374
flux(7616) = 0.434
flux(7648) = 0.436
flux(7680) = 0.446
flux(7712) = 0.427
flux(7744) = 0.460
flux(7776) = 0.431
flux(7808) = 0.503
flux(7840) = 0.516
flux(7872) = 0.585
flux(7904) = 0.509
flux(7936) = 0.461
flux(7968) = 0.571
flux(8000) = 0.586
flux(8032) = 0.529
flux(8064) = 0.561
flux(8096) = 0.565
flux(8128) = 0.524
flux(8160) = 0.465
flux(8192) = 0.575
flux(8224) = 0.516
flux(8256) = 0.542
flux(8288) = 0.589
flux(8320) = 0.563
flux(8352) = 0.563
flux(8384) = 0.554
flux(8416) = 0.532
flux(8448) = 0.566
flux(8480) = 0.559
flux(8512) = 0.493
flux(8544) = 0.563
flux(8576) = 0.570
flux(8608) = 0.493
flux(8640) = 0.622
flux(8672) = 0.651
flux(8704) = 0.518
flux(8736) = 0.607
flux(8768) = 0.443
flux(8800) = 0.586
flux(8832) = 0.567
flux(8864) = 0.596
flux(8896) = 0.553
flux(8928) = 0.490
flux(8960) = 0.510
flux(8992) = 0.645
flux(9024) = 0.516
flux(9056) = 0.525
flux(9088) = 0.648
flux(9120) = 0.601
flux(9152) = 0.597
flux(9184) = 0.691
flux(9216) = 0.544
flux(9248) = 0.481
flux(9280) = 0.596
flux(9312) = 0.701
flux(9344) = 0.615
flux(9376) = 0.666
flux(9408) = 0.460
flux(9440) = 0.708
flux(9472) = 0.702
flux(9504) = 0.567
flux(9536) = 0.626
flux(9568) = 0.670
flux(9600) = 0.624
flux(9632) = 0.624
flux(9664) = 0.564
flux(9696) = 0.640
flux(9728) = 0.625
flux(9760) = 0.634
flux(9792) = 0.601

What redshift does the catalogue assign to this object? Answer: 0.747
